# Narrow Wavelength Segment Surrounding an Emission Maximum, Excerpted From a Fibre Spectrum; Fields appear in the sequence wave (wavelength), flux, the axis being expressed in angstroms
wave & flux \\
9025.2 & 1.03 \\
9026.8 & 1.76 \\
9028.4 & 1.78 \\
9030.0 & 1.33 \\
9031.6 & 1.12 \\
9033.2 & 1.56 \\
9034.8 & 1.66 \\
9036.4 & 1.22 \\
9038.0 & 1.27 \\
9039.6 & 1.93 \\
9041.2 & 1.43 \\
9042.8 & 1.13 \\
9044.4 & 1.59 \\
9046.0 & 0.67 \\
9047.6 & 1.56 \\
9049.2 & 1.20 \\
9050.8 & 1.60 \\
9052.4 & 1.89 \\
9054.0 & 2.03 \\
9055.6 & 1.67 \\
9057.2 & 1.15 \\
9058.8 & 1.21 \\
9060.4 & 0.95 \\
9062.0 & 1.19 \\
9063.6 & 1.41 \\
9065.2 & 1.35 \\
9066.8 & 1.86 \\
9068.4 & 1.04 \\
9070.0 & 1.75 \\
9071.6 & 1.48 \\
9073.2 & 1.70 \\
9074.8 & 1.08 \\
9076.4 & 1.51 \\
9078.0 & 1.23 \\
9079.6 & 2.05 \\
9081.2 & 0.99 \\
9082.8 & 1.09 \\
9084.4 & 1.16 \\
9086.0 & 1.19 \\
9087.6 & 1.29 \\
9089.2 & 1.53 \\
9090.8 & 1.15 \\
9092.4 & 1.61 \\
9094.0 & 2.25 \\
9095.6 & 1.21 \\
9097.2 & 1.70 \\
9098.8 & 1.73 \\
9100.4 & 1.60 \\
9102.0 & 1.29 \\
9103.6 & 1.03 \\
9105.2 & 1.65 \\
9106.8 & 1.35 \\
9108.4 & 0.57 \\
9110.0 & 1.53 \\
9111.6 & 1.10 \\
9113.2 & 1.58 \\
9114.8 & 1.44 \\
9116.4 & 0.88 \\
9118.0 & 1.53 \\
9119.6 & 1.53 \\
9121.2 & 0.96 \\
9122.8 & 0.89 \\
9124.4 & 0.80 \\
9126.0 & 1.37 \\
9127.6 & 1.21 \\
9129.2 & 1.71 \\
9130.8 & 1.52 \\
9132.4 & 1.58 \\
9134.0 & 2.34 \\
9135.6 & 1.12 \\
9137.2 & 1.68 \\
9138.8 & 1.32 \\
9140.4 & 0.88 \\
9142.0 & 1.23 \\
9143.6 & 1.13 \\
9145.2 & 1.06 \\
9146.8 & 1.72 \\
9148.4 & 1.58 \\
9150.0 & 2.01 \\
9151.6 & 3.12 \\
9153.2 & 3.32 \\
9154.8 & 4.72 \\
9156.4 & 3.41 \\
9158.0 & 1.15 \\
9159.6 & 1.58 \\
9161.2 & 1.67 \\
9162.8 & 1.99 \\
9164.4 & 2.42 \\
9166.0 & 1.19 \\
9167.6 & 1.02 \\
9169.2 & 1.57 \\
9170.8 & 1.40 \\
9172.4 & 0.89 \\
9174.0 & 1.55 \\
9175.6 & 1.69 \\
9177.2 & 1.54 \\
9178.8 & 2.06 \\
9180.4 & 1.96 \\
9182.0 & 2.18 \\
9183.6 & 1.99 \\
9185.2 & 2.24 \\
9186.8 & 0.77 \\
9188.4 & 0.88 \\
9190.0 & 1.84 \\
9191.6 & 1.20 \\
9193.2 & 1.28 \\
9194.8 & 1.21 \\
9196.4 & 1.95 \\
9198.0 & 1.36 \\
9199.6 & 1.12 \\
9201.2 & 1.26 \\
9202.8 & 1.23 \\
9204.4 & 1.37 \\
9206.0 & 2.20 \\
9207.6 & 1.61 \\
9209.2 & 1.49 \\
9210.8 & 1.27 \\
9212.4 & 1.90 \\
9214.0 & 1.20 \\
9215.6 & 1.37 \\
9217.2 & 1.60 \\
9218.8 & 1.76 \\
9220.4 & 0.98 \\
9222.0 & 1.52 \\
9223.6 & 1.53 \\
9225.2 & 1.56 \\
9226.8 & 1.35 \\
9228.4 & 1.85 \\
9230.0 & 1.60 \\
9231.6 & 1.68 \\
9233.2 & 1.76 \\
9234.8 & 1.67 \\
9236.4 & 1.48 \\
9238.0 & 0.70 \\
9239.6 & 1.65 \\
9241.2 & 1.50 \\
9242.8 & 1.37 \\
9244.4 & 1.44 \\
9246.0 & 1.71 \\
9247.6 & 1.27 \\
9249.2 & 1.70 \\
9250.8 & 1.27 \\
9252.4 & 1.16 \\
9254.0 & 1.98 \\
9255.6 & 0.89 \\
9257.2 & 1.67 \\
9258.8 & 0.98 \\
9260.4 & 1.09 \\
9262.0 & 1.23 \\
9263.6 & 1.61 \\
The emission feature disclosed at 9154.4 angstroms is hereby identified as H-alpha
